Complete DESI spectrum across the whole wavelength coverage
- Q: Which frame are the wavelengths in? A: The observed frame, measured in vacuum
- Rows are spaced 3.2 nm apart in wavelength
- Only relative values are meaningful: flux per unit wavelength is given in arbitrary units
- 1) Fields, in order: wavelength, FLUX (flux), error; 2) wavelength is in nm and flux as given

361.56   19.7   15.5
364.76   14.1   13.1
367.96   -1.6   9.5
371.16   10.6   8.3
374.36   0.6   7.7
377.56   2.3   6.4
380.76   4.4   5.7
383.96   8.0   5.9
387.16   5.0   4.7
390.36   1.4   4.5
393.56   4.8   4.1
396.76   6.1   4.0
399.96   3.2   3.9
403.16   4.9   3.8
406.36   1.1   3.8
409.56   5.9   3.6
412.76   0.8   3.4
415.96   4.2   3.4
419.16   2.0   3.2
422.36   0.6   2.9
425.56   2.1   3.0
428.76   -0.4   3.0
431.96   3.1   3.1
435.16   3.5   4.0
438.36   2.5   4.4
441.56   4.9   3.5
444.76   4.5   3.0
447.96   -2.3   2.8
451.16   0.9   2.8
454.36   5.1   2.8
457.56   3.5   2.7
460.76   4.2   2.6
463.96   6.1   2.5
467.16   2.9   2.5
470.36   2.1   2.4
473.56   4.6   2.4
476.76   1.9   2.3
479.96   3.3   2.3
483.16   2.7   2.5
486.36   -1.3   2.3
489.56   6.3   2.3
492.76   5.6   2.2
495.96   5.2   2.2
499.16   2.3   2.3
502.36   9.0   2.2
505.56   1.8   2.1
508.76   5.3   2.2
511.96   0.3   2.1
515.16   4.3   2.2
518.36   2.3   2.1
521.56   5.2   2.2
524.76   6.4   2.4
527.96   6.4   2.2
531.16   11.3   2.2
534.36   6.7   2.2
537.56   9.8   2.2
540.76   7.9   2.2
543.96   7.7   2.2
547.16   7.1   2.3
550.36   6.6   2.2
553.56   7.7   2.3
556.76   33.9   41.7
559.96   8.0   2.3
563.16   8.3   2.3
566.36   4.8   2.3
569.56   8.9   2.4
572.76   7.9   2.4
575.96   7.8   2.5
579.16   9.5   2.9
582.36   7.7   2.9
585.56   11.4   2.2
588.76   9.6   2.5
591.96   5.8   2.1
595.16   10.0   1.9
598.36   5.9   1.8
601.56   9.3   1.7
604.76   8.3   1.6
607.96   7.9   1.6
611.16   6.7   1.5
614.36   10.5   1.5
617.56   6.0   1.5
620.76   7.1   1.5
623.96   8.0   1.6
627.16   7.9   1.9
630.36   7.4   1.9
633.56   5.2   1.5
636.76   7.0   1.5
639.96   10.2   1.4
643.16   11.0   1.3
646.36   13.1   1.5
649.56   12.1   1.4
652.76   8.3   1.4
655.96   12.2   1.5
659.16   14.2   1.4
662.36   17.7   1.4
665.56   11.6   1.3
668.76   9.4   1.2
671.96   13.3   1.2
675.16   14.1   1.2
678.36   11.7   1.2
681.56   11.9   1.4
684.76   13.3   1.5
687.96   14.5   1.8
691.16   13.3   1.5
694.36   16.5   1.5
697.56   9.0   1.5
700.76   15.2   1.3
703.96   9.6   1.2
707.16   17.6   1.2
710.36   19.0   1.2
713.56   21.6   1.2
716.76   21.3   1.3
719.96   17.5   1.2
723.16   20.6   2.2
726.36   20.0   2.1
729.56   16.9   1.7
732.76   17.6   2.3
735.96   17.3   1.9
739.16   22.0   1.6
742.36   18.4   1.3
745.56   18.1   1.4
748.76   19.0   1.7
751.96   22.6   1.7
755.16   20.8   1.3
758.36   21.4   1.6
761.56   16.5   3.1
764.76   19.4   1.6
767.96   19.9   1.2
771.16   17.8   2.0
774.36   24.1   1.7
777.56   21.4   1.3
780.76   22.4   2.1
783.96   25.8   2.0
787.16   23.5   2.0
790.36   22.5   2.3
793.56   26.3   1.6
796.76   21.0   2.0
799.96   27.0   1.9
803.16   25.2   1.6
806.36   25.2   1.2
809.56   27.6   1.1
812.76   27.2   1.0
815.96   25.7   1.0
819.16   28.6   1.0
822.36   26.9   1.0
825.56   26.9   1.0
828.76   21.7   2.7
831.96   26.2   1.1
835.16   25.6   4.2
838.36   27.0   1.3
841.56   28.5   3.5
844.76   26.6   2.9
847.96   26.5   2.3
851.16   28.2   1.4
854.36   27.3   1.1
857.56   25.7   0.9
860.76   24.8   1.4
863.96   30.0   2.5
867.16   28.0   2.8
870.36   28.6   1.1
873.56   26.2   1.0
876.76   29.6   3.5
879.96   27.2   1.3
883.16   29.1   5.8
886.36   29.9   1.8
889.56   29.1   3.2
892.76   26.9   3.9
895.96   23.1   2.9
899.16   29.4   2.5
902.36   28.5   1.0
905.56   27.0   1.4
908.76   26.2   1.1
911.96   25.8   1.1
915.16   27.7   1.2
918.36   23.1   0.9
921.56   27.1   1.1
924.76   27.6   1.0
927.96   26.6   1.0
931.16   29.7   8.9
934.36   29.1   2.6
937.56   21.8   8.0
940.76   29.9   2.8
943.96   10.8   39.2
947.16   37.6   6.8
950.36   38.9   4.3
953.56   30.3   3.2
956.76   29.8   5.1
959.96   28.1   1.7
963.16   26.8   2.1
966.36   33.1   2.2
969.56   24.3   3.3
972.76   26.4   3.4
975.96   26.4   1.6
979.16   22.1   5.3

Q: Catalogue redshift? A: 0.77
